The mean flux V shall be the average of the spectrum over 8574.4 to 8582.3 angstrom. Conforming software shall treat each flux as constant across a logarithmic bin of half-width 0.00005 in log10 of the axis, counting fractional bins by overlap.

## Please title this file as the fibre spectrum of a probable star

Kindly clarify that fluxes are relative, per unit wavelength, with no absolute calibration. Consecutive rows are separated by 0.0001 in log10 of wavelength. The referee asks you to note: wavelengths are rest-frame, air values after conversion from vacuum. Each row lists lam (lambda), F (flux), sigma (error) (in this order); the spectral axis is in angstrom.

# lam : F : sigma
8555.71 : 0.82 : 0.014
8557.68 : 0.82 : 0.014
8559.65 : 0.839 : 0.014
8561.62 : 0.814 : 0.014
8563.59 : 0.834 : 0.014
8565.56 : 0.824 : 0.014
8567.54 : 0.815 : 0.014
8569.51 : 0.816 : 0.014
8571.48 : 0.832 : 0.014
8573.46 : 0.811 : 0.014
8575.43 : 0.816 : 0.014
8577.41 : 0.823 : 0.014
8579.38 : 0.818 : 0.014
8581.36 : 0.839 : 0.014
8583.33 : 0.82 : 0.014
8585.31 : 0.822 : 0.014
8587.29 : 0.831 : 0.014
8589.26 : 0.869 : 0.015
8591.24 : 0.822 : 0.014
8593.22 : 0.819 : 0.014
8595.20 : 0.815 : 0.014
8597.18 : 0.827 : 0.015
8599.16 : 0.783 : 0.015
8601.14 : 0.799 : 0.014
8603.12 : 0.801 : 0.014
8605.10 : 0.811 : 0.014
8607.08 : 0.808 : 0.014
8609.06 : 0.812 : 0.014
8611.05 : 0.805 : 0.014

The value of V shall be 0.824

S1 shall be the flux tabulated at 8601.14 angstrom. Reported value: 0.799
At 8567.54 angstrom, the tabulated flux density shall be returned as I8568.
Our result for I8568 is 0.815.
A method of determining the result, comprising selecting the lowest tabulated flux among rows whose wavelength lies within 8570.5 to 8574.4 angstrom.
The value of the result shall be 0.811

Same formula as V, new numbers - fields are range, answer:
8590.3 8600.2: 0.813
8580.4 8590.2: 0.837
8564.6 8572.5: 0.821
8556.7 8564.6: 0.827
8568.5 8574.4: 0.82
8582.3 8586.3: 0.821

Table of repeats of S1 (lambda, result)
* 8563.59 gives 0.834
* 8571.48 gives 0.832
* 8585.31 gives 0.822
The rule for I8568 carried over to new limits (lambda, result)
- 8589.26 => 0.869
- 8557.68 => 0.82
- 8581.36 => 0.839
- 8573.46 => 0.811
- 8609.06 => 0.812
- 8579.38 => 0.818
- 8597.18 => 0.827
